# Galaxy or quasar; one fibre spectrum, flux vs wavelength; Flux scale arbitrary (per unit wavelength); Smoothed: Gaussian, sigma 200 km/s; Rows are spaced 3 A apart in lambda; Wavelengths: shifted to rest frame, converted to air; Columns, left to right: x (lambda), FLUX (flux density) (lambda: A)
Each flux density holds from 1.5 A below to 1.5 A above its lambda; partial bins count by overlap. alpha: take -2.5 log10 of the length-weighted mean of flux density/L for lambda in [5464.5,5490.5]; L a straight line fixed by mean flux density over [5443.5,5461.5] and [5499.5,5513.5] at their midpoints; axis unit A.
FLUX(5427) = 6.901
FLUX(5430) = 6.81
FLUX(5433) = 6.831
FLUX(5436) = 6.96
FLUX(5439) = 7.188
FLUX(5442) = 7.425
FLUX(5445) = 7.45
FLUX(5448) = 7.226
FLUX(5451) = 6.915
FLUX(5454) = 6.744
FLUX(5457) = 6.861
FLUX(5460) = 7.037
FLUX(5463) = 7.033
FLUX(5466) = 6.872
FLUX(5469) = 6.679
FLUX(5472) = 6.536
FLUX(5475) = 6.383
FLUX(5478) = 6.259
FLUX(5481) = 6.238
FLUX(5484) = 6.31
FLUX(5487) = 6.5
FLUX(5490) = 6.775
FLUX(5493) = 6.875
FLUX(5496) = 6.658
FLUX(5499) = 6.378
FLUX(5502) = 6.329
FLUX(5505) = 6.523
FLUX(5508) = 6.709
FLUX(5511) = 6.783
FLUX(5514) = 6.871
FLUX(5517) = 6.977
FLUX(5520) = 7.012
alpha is 0.05 mag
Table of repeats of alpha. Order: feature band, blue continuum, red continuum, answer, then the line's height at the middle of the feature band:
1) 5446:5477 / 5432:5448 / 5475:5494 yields 0.00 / 6.84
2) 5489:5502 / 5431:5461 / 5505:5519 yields 0.04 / 6.87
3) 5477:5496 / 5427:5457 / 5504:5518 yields 0.06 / 6.87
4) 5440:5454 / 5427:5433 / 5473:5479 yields -0.08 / 6.66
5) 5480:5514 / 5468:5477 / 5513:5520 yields 0.03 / 6.75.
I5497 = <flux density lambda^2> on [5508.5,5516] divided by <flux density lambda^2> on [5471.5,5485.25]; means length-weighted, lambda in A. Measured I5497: 1.09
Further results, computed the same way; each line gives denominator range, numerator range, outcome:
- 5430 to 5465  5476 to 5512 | 0.94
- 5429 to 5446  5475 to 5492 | 0.92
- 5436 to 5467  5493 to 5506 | 0.94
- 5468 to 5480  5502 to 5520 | 1.06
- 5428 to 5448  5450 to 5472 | 0.97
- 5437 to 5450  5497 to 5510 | 0.91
